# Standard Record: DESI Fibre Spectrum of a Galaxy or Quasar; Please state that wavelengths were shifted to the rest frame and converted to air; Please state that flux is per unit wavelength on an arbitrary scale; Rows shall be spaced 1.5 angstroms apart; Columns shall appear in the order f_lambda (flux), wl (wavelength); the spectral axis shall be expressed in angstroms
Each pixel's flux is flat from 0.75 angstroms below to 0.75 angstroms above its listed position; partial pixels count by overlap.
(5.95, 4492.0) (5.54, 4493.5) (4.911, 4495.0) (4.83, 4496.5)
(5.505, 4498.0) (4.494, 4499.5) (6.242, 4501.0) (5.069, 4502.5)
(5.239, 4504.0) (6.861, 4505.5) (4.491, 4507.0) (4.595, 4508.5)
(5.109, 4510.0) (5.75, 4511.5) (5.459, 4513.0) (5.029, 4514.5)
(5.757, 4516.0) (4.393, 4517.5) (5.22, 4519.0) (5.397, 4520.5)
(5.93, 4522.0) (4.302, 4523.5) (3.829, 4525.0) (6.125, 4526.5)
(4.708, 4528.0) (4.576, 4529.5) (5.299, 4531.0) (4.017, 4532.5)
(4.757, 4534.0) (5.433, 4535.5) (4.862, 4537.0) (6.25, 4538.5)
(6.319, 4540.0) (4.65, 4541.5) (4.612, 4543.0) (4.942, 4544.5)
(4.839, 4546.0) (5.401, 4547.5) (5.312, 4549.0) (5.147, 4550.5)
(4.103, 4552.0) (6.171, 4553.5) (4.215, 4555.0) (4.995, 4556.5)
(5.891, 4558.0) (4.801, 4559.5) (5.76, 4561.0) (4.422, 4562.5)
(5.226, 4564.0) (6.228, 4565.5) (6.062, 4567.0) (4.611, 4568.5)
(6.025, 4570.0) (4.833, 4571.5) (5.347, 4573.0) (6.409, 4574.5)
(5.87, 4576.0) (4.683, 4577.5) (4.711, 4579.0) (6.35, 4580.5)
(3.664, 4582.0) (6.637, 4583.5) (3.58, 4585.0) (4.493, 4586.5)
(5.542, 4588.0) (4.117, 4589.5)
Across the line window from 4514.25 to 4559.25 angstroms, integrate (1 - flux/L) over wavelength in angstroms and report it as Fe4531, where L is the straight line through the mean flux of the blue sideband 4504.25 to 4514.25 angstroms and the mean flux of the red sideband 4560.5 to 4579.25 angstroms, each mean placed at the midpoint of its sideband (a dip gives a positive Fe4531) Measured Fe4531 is 2.5 angstroms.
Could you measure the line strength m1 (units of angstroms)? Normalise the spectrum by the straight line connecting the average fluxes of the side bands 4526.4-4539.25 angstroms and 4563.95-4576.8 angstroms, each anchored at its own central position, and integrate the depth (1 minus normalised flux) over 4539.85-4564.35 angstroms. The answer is 1.3 angstroms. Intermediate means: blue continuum 5.06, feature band 5.07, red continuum 5.64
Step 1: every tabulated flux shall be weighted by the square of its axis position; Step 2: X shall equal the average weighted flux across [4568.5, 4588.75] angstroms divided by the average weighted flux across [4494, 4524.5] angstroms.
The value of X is 1.0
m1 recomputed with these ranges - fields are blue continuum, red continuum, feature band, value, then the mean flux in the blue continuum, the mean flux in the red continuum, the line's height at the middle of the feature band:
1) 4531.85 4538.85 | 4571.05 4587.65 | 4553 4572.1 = -0.8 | 5.01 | 5.16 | 5.1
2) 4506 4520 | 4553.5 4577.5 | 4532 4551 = 0.5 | 5.13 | 5.38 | 5.27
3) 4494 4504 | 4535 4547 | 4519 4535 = 0.9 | 5.19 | 5.24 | 5.22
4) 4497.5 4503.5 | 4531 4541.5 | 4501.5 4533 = 0.9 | 5.32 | 5.23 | 5.28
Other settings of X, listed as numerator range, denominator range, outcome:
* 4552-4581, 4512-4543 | 1.07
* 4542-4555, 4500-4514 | 0.94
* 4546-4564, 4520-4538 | 1.04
